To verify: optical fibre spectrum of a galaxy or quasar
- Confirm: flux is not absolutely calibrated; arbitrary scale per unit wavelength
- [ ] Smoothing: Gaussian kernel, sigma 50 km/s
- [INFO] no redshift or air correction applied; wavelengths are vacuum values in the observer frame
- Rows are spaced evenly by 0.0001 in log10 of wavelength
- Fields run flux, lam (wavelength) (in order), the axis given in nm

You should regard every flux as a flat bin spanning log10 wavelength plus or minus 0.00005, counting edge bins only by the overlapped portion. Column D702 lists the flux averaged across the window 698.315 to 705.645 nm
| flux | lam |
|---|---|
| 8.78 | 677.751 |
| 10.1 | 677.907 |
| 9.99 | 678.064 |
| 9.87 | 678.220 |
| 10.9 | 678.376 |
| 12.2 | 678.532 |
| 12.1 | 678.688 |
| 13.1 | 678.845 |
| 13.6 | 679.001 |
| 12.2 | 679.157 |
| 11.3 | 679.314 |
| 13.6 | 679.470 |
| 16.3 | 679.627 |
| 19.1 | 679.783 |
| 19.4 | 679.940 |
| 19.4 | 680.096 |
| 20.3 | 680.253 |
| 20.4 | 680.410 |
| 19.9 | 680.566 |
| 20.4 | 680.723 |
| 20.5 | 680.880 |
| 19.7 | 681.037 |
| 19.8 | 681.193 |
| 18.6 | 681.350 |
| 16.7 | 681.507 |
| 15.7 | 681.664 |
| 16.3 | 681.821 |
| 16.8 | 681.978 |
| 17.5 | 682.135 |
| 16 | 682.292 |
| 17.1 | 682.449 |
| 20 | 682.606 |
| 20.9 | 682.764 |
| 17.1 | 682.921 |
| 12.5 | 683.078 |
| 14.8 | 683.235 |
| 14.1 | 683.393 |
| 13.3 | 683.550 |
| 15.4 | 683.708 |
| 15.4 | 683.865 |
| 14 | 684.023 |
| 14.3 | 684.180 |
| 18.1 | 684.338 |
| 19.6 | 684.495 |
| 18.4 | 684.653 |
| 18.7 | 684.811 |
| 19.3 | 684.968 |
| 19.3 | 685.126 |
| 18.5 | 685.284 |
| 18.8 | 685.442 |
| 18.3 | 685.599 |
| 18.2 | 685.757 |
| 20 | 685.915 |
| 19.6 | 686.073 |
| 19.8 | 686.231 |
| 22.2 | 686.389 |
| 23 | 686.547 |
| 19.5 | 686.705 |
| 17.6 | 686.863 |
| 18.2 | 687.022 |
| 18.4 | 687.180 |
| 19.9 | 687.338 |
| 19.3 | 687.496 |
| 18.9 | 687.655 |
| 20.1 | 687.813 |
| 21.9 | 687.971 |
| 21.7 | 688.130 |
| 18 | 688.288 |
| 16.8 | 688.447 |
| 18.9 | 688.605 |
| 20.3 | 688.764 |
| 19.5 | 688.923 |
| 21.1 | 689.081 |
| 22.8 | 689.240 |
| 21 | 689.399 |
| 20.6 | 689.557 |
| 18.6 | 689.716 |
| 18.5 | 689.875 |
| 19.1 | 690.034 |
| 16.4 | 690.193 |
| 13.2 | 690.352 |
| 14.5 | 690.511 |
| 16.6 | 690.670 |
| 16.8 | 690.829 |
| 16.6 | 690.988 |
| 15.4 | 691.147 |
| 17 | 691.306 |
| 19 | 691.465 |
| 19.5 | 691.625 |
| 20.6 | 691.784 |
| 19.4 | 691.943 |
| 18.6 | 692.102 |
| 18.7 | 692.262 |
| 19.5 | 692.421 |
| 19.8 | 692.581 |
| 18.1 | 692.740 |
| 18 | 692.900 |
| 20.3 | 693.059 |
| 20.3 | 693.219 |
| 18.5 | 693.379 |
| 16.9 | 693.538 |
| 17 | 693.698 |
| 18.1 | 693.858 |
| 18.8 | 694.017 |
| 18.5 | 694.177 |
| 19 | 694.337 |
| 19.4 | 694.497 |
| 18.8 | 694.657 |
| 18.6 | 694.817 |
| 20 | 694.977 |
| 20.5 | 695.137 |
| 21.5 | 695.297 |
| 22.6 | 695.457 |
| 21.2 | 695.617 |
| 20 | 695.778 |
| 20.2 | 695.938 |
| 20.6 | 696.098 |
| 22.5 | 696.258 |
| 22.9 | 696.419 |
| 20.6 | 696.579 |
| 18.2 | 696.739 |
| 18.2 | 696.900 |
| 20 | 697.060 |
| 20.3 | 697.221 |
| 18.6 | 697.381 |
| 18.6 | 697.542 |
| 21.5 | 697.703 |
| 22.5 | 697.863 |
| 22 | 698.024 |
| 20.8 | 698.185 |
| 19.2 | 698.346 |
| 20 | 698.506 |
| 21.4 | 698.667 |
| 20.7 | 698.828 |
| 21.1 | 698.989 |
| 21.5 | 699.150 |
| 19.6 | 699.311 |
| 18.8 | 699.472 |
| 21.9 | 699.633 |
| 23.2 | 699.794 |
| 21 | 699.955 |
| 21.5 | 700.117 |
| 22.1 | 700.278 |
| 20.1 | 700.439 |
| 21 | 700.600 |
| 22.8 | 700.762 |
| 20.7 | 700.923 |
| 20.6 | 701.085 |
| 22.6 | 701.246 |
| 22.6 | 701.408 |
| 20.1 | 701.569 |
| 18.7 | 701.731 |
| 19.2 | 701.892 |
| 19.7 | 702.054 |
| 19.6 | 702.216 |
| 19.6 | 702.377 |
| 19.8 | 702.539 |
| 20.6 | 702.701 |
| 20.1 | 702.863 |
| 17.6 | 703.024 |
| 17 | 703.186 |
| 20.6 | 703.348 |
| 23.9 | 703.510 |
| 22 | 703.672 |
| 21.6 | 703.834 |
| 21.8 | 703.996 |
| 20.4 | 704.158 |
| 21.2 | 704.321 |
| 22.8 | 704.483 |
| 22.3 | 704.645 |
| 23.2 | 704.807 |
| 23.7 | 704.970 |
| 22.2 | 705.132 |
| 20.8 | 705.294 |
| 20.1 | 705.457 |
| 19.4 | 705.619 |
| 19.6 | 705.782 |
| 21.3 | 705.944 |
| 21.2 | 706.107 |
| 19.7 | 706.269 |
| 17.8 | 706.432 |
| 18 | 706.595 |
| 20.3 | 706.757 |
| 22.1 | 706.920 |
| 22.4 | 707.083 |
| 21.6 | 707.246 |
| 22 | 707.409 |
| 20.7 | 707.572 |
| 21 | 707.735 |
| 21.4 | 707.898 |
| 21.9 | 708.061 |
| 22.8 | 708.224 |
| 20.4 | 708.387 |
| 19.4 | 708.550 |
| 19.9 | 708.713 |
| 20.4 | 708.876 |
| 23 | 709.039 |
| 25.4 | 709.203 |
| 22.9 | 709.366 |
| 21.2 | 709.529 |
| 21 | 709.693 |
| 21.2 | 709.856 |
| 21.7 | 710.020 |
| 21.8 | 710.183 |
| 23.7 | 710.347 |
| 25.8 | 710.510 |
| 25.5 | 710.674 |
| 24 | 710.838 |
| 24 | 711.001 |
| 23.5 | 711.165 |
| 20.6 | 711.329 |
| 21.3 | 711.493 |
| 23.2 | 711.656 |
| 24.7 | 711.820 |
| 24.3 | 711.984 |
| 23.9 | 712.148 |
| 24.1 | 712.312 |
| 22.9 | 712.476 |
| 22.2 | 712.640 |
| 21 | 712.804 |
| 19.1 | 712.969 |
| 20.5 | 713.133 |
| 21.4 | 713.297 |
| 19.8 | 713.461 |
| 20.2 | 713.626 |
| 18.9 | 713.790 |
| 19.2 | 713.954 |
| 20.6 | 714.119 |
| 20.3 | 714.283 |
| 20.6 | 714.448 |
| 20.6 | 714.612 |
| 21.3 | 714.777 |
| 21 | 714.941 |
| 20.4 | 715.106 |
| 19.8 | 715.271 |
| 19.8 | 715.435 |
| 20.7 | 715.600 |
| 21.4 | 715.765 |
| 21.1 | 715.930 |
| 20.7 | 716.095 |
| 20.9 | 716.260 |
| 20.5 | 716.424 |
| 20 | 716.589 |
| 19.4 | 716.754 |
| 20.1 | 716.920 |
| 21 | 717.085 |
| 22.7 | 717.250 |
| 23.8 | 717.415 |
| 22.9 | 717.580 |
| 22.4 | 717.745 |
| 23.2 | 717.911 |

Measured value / 20.9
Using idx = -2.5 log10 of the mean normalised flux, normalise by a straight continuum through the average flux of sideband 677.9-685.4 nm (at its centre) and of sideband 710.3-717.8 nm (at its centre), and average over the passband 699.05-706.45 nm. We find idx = -0.056 mag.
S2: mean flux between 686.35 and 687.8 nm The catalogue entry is 19.6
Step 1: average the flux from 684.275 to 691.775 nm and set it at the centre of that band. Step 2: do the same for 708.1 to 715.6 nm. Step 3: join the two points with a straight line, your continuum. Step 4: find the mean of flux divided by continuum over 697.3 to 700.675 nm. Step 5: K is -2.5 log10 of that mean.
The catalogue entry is -0.03 mag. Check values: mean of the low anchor 18.9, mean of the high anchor 21.8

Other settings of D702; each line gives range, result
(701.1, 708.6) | 20.8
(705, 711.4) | 21.6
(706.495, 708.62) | 21.1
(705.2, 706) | 20.2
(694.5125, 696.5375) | 20.7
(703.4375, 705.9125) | 21.7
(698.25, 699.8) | 20.6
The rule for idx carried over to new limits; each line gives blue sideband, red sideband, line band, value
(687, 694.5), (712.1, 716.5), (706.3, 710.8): -0.070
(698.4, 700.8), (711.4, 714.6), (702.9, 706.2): 0.005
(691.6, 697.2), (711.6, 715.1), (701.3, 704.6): -0.004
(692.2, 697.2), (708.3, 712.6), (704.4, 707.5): 0.037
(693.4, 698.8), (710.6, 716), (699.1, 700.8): -0.045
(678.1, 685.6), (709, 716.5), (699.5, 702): -0.073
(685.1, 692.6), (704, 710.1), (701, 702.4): 0.013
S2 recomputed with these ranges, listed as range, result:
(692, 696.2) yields 19.4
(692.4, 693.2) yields 19.2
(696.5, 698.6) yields 20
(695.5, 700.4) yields 20.7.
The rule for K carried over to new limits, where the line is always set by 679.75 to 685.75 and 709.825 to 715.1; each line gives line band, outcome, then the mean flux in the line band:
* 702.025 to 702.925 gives 0.03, 19.9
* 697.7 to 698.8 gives -0.06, 21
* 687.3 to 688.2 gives -0.10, 20.3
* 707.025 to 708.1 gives -0.01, 21.5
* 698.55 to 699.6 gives -0.03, 20.6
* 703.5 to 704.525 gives -0.05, 21.8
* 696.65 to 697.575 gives 0.04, 19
